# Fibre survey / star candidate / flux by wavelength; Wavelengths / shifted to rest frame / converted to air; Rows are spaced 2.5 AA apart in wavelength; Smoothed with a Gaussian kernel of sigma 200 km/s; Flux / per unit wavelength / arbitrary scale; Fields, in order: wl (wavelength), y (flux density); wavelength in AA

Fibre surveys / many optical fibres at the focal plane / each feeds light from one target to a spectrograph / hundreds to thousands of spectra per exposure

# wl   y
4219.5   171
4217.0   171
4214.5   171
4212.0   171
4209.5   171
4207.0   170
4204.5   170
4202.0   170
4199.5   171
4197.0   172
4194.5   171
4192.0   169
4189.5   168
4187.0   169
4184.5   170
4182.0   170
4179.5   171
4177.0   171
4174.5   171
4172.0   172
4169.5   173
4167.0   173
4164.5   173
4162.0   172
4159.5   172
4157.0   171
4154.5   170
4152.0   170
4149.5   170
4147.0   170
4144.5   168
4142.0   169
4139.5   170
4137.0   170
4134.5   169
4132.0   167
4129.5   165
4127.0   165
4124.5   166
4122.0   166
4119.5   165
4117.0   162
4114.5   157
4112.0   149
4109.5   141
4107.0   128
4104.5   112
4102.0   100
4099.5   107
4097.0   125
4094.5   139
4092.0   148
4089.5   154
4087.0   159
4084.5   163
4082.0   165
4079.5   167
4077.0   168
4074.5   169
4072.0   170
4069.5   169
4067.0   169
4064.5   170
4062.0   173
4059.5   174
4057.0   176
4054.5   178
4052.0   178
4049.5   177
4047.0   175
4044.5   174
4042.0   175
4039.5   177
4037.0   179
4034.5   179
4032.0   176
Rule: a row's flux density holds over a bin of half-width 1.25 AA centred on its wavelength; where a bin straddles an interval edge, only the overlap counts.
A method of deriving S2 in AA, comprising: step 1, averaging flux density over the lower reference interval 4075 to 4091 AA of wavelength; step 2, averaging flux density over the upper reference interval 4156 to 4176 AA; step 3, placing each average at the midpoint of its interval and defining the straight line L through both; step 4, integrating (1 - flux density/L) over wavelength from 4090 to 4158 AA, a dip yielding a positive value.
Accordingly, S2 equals 5.5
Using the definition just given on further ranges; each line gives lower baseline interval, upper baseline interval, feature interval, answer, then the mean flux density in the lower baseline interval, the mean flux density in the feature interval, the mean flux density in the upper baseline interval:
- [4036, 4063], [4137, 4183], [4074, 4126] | 7.72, 176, 148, 171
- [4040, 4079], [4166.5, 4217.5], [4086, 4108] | 5.41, 173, 130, 171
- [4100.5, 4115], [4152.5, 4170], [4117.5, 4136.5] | -2.83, 129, 166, 172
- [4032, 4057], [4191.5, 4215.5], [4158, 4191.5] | 0.13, 177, 171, 171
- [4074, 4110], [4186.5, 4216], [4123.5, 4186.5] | -4.57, 142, 170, 170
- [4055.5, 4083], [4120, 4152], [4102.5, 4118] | 2.72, 170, 139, 168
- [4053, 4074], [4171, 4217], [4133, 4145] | 0.14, 172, 169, 170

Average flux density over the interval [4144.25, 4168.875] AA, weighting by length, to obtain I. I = 171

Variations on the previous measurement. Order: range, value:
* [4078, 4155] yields 155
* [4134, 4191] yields 171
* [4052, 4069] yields 173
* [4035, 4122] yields 159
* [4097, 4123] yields 138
